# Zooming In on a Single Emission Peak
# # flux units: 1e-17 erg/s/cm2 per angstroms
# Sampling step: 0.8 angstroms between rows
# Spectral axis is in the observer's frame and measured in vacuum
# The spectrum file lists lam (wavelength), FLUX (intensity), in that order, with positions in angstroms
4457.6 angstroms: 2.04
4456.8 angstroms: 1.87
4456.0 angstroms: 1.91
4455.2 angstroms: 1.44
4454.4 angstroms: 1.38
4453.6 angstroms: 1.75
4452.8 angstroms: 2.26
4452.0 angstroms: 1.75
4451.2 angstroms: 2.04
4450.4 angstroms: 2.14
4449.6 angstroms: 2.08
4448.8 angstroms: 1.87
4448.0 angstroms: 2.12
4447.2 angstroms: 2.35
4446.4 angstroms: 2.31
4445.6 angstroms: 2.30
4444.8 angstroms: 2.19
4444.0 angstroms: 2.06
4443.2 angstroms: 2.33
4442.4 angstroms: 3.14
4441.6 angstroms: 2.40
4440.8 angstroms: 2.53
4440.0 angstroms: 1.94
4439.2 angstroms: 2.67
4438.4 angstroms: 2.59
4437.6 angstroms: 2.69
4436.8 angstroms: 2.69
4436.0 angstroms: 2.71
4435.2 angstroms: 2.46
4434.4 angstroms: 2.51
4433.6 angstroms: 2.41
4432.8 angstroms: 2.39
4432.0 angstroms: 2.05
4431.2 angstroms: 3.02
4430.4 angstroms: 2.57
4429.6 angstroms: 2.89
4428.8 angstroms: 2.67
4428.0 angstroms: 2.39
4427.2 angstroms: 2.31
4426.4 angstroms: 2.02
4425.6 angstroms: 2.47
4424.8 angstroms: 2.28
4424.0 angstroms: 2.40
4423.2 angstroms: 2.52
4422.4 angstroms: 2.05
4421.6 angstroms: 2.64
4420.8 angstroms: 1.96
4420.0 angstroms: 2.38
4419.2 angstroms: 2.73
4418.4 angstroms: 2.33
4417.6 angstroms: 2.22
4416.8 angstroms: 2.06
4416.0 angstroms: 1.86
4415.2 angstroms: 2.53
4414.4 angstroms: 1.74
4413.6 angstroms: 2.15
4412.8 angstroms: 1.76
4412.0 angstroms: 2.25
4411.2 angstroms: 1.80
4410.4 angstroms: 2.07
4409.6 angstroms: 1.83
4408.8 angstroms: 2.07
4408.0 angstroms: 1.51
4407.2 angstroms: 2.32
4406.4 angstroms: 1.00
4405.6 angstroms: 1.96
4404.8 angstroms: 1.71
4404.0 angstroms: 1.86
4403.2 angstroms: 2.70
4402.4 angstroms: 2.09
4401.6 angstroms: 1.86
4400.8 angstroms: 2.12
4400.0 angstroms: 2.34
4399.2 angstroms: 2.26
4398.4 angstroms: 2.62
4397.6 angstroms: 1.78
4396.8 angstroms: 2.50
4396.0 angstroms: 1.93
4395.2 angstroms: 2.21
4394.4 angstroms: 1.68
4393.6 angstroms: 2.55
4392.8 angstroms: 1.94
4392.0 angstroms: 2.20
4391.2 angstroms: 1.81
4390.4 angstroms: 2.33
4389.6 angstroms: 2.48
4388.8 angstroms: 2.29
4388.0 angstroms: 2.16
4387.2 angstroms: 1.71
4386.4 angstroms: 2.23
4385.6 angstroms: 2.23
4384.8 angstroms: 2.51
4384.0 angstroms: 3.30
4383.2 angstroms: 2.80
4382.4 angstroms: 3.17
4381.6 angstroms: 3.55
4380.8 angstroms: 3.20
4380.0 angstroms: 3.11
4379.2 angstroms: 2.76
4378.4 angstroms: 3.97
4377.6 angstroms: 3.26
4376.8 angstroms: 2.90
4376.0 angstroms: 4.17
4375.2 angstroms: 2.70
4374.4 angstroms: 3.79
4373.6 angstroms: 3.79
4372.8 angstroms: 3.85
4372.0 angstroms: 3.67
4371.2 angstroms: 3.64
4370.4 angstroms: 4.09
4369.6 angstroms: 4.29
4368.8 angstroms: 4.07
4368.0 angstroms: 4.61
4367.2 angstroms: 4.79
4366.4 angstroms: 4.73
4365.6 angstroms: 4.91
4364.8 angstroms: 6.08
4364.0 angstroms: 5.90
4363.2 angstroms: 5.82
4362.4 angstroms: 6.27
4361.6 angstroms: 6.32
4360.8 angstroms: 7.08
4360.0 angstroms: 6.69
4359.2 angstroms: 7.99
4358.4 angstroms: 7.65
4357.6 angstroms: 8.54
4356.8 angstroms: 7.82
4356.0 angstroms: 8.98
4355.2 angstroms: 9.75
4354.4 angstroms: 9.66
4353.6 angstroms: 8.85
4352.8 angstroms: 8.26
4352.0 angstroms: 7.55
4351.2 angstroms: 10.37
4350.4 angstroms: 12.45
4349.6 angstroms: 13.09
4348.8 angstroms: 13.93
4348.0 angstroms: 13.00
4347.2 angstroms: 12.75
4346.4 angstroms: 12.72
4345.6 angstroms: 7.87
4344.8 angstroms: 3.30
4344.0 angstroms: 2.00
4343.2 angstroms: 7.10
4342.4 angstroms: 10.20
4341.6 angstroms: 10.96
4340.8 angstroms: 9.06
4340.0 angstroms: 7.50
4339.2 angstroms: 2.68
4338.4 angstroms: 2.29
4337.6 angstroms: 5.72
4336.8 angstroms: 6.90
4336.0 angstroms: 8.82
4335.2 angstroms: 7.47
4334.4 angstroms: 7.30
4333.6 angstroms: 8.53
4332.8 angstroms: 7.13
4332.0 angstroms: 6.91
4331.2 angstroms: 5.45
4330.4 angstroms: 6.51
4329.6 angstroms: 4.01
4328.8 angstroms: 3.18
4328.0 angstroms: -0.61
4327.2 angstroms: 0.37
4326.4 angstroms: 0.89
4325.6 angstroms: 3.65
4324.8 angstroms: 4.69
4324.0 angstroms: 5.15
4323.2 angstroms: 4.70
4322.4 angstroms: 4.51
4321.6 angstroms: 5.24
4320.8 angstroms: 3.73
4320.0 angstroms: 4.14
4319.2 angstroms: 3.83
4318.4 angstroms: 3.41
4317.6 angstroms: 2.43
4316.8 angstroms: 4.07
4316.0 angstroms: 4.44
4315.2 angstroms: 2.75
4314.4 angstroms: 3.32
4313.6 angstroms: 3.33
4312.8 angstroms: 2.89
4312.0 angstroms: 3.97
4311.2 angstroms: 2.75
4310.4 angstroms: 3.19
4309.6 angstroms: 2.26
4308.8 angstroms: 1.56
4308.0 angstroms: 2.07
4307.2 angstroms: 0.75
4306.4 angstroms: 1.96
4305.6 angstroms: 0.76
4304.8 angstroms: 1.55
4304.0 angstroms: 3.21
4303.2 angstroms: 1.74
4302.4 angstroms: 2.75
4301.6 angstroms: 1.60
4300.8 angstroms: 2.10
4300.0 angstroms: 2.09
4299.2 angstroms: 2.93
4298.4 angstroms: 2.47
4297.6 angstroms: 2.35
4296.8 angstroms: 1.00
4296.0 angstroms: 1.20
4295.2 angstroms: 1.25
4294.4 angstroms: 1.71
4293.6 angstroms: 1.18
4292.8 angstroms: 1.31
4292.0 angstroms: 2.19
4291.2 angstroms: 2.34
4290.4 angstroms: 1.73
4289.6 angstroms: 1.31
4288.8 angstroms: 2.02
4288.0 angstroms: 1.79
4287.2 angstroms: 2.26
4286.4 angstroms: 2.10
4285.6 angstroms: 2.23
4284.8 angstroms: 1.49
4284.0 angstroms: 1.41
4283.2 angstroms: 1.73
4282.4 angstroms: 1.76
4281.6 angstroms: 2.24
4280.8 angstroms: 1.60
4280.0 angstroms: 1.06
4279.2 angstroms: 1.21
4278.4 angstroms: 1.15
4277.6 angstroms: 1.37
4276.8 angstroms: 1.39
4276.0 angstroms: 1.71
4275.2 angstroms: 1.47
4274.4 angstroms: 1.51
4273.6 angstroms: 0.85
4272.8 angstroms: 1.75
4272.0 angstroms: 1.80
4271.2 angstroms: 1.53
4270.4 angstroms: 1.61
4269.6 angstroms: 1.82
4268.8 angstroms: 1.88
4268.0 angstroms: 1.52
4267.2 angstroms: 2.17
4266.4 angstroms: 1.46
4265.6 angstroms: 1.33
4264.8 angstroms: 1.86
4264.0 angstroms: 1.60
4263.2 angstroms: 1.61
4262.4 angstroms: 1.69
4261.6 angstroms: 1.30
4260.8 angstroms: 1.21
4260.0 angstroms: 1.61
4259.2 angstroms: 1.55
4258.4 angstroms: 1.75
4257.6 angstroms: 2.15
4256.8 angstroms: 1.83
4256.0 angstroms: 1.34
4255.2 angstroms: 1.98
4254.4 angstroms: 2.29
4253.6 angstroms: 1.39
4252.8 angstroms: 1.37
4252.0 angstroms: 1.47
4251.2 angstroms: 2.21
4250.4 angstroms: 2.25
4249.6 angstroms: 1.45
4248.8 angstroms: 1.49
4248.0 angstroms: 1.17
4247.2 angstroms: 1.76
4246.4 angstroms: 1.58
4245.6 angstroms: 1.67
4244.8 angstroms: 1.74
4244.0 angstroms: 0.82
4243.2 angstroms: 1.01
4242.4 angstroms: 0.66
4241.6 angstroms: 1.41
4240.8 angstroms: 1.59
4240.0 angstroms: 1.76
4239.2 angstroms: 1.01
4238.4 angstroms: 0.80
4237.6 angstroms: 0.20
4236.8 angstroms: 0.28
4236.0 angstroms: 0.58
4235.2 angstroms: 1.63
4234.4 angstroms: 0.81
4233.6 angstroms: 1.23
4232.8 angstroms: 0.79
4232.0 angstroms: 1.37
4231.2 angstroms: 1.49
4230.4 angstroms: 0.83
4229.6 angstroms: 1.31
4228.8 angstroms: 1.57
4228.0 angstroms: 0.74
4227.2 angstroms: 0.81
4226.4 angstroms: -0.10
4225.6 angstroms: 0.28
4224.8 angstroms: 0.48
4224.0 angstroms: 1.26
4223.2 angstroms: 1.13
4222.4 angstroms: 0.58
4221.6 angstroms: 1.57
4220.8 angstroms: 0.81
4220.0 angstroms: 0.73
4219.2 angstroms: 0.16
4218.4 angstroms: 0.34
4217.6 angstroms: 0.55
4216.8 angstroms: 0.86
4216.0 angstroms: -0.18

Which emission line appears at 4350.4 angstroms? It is Lyman alpha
